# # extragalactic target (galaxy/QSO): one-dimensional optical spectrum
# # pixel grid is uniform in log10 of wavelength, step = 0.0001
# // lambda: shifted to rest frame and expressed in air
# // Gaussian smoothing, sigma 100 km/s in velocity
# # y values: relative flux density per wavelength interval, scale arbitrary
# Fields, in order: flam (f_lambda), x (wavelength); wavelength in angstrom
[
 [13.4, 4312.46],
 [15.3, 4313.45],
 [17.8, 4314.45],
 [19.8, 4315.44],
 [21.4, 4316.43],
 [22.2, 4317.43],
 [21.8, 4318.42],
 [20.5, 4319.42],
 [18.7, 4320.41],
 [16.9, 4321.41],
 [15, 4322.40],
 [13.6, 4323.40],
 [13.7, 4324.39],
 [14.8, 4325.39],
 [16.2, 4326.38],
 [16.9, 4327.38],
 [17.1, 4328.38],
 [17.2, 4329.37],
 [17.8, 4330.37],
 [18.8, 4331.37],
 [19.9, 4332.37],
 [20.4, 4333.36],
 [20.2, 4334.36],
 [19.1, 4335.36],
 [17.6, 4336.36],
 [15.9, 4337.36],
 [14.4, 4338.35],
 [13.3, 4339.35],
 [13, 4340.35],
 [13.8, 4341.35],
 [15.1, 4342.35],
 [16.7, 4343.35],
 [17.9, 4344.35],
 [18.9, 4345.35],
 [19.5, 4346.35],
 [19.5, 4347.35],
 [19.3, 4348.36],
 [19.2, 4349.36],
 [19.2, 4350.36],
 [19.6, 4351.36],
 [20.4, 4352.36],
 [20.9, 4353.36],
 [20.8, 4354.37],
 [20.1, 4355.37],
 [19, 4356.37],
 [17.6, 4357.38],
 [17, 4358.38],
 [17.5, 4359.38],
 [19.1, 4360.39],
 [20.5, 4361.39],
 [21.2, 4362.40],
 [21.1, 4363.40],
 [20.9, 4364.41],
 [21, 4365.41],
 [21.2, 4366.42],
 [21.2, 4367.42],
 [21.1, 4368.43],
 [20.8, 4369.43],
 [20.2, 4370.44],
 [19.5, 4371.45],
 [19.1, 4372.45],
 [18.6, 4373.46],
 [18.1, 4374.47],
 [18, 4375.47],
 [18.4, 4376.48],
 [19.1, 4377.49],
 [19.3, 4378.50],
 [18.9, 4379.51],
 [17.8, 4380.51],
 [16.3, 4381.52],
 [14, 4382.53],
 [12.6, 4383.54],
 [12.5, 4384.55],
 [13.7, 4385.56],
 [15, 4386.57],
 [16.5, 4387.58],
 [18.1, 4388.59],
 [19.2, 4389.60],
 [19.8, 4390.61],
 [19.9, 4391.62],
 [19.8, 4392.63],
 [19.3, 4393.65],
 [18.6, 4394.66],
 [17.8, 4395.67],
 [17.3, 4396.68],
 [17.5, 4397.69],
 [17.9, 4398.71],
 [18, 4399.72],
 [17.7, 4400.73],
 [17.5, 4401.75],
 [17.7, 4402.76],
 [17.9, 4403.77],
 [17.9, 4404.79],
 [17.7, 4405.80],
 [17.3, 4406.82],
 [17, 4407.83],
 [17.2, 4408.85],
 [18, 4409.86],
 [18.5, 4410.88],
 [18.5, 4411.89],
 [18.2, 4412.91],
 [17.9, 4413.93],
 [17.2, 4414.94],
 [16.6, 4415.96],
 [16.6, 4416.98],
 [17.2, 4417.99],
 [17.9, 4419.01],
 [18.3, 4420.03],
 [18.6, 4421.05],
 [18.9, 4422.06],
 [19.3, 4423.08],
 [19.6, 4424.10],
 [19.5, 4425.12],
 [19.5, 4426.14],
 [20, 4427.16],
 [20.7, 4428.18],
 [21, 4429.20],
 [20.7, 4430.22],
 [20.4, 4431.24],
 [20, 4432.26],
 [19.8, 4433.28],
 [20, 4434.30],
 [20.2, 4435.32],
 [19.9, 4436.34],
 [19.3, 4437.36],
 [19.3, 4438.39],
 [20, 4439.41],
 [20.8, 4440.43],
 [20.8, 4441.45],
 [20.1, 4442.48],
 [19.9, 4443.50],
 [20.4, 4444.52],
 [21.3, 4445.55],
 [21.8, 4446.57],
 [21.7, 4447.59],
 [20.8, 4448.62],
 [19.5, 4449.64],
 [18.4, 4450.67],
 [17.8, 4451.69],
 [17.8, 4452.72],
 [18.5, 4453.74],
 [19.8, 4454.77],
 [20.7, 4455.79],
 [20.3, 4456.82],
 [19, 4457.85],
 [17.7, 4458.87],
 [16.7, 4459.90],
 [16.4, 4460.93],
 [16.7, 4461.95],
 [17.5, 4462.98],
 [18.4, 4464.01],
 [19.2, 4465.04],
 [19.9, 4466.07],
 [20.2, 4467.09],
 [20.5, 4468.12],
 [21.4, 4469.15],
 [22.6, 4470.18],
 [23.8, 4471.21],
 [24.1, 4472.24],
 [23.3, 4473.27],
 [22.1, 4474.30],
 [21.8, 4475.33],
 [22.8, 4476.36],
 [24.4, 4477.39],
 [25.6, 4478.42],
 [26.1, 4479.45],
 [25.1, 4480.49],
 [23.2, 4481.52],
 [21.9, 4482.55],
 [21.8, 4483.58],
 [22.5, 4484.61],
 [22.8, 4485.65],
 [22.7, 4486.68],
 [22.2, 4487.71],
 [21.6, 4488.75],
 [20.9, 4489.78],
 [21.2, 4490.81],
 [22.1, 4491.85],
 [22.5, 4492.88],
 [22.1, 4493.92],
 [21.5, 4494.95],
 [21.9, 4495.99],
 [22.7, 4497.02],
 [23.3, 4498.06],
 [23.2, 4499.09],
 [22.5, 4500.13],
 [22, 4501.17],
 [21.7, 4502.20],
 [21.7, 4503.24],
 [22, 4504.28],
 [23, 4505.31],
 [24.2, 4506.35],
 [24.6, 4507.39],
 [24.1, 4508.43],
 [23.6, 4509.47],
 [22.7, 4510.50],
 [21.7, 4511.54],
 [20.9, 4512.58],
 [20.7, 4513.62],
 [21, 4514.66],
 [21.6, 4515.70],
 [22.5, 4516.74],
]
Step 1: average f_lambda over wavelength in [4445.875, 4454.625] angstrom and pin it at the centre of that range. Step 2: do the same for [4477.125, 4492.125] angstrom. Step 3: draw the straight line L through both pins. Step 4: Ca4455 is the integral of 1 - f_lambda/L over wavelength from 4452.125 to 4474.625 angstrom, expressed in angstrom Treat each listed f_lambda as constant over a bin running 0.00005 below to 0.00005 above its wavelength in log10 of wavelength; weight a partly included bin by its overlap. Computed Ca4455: 1.2 angstrom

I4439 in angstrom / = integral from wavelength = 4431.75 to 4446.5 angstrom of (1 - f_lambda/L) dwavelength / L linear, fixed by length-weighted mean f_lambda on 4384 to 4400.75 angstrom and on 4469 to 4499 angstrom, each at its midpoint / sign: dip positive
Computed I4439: 0.03 angstrom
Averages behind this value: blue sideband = 17.6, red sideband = 22.8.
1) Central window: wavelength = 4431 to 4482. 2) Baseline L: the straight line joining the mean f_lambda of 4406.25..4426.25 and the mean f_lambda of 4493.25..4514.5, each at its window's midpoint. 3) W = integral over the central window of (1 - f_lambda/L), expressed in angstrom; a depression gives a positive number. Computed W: -1.2 angstrom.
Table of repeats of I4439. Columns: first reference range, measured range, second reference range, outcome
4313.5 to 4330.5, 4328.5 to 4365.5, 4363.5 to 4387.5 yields -1.1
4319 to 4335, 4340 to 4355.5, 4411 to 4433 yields -0.6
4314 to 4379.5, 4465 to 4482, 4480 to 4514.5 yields -0.8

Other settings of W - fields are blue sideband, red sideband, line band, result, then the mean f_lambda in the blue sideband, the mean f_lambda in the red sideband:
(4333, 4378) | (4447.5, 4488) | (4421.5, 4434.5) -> 0.1 angstrom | 18.8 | 20.9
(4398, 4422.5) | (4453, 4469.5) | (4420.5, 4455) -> -2.9 angstrom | 17.8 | 18.9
